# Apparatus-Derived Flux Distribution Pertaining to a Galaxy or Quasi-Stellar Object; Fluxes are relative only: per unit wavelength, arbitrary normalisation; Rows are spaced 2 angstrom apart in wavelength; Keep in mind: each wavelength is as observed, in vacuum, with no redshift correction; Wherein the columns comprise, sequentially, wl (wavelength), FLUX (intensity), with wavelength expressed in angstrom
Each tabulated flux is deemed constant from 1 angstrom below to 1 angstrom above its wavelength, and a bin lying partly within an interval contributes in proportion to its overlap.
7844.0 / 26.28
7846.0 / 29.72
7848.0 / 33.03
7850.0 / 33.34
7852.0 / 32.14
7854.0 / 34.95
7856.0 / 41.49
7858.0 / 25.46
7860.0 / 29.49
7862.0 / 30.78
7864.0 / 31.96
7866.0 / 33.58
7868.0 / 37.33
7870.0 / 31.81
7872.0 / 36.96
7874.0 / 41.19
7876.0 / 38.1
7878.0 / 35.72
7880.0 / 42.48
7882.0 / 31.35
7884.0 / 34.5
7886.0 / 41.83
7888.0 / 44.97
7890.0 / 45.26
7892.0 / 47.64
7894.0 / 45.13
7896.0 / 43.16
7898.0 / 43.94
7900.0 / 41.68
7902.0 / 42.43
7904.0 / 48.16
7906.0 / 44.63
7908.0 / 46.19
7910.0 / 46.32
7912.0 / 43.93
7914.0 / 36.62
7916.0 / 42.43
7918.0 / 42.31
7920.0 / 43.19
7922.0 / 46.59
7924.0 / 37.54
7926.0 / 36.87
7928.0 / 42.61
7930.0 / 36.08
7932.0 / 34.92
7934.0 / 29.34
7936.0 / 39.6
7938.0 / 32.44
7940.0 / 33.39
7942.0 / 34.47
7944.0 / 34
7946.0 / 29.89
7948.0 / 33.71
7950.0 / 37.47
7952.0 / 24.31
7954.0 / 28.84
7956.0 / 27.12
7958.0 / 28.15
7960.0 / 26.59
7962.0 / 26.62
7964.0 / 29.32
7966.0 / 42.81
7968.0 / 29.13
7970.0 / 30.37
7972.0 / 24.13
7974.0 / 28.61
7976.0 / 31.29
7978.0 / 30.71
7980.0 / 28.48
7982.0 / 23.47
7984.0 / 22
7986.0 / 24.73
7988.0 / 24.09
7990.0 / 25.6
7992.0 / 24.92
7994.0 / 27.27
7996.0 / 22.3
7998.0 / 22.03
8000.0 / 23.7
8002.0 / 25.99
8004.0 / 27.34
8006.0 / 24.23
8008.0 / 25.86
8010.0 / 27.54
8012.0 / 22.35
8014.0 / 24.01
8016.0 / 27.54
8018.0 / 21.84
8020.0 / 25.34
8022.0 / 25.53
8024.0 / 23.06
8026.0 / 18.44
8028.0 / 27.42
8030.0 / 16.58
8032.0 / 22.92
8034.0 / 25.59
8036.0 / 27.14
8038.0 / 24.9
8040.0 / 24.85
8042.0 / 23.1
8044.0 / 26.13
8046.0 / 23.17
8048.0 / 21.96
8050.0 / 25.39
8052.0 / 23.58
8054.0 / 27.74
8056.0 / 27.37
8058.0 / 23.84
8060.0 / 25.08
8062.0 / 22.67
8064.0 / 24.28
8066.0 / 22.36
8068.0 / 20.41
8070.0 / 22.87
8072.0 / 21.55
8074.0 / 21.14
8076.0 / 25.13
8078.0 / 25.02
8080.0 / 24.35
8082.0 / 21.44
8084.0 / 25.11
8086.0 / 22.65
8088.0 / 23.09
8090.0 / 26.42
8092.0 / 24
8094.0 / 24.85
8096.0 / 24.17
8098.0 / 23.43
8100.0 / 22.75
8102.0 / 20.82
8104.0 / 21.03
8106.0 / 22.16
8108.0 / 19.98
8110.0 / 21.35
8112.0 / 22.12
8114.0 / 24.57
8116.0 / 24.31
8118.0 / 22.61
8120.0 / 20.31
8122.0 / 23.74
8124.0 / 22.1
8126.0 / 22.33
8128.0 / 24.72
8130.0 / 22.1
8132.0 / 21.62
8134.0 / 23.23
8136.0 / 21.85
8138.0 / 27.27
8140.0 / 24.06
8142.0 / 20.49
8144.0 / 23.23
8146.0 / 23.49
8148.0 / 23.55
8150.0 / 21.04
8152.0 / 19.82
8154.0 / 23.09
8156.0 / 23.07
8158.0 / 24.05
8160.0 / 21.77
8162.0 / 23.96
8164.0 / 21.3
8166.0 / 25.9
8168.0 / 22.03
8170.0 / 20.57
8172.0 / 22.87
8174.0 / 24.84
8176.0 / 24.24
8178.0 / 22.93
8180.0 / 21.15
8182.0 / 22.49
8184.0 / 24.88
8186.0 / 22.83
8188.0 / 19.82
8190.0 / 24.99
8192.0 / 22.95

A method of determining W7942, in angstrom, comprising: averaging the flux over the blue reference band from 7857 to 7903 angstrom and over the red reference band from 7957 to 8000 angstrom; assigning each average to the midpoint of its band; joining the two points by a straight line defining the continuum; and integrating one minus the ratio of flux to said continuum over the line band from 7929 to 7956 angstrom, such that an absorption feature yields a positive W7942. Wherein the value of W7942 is -1.3 angstrom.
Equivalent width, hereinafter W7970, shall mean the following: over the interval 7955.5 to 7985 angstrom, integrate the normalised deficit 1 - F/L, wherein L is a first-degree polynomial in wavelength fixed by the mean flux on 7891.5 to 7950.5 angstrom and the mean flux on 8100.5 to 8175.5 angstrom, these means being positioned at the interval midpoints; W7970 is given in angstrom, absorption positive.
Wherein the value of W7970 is 6.0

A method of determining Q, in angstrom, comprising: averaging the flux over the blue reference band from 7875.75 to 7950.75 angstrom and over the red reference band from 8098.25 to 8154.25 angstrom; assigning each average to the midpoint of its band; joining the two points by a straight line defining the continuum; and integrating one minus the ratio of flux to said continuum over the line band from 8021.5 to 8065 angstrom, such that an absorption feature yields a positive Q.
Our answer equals 7.5 angstrom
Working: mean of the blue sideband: 39.8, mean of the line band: 24.1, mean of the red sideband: 22.5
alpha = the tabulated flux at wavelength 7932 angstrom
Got 34.92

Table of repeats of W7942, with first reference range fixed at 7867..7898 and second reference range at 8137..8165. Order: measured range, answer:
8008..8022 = 2.9 angstrom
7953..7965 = 2.5 angstrom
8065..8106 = 5.9 angstrom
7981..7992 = 3.1 angstrom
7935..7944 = 0.4 angstrom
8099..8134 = 3.8 angstrom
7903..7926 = -3.2 angstrom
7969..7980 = 1.7 angstrom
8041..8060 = 2.9 angstrom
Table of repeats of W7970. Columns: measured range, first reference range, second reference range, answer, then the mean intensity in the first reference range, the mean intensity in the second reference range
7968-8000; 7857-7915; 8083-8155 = 6.36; 39.4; 22.9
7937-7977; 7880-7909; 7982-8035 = 2.40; 42.9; 24.1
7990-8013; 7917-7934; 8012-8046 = 2.56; 39.4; 24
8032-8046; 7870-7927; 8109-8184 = 2.72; 41.7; 22.8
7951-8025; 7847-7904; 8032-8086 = 7.42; 37.7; 24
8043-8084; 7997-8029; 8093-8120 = -0.62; 24.5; 22.5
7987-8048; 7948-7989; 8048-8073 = 4.00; 28.5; 23.8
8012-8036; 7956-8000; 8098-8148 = 2.01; 27.2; 22.6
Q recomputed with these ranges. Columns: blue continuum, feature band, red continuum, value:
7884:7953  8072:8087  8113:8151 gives 2.0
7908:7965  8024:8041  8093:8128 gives 2.9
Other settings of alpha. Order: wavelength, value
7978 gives 30.71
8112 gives 22.12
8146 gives 23.49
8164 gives 21.3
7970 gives 30.37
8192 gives 22.95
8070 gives 22.87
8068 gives 20.41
